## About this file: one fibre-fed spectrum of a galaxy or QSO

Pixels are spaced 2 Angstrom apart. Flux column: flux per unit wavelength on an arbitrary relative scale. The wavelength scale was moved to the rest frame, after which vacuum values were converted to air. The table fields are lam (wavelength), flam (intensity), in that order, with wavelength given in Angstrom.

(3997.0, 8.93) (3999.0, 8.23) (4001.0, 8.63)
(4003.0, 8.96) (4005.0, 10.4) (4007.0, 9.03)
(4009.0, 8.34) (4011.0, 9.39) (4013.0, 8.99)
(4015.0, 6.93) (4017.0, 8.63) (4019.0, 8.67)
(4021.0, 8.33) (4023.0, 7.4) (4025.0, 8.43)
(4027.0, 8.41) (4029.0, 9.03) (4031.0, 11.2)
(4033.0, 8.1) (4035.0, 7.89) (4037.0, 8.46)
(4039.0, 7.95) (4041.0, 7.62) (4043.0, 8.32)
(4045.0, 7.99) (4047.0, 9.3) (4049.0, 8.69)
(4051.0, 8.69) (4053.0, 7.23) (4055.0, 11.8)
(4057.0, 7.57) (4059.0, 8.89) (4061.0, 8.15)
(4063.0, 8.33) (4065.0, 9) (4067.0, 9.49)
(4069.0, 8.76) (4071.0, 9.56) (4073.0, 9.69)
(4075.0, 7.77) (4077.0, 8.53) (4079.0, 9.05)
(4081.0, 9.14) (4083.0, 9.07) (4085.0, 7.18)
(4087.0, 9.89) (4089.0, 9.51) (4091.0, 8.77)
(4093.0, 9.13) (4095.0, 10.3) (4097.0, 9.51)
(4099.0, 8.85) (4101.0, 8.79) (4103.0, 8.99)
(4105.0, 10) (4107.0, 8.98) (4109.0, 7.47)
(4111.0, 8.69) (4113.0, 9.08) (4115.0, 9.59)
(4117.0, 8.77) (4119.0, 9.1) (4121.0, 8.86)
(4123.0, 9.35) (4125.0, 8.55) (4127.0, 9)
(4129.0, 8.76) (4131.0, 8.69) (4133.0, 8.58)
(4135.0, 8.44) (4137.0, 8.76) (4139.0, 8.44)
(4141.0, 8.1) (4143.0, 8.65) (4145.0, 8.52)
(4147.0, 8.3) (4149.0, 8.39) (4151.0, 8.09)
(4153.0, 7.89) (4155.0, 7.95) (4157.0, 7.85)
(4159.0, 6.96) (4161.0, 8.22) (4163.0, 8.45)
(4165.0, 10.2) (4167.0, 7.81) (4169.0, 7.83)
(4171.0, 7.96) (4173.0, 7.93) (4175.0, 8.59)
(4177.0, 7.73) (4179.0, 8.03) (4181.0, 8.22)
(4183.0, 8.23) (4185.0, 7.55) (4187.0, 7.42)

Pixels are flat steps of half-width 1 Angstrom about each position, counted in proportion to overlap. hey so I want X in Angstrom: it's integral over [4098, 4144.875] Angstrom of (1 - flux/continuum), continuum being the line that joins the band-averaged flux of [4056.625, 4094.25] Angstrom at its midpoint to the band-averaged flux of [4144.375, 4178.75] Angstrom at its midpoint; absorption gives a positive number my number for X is -1.8 Angstrom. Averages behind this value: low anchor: 8.85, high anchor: 8.15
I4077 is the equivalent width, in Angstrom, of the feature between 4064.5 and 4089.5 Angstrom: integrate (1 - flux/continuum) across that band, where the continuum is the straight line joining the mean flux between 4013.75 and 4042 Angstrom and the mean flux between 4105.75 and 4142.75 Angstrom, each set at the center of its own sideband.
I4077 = -1.2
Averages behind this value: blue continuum 8.37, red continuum 8.74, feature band 8.96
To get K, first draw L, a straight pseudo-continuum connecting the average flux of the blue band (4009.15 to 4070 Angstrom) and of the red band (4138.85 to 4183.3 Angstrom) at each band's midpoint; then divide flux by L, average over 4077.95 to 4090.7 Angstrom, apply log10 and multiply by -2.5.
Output -0.07 mag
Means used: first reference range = 8.58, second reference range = 8.18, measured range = 8.96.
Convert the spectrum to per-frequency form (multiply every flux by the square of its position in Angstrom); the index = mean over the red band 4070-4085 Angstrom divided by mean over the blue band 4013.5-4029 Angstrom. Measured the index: 1.1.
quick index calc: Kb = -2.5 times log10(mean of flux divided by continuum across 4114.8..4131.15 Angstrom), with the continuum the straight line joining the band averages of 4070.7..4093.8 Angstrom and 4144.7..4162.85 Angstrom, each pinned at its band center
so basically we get -0.07 mag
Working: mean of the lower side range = 8.92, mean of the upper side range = 8.02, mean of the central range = 8.95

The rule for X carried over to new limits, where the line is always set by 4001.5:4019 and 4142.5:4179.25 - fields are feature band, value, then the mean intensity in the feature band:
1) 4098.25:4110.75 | -0.6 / 8.84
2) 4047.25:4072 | -0.7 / 8.86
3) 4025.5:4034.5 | -0.3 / 9.07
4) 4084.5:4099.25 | -1.3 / 9.22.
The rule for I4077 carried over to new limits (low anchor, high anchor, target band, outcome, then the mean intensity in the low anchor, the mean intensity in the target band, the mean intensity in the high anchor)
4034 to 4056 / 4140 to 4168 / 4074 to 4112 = -2.3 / 8.54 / 8.93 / 8.24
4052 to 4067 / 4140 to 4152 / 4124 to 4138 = -0.4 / 8.76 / 8.68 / 8.34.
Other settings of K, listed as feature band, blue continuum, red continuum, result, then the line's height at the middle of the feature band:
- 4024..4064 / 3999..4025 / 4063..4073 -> 0.04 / 8.93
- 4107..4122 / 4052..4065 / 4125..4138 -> -0.01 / 8.69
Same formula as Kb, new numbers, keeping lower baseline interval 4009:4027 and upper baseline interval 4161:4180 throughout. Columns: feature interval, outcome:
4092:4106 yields -0.13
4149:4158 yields 0.04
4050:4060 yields -0.06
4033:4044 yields 0.04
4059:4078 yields -0.06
